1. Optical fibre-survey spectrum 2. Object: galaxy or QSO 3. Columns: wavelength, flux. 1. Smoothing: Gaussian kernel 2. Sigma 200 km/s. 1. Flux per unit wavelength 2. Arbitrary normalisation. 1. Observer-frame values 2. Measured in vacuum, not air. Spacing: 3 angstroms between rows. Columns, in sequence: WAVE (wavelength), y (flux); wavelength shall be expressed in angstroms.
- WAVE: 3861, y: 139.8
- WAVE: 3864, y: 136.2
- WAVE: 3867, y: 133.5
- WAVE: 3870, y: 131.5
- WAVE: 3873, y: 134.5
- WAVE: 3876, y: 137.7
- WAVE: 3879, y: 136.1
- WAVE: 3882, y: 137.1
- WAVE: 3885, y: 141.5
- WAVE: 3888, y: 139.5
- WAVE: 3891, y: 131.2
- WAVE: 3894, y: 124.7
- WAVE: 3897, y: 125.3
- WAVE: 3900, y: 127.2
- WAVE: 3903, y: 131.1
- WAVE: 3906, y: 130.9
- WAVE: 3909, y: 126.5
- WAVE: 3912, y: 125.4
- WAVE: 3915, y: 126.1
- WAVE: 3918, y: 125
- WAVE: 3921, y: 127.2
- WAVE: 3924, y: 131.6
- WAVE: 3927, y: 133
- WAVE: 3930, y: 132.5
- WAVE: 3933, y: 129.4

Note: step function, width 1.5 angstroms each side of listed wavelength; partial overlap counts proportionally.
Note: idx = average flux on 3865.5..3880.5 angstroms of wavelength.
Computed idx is 135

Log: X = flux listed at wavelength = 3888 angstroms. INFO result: 139.5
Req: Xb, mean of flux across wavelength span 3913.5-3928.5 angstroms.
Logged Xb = 129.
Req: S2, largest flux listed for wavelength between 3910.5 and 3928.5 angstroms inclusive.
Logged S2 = 133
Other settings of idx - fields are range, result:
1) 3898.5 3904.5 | 129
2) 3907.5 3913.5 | 126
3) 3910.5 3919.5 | 126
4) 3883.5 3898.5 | 132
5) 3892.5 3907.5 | 128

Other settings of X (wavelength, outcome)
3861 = 139.8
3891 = 131.2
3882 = 137.1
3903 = 131.1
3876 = 137.7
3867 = 133.5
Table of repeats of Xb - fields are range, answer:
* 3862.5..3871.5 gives 134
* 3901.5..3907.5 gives 131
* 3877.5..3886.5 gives 138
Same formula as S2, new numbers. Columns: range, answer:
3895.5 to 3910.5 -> 131.1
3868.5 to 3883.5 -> 137.7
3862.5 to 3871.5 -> 136.2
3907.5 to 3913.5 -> 126.5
